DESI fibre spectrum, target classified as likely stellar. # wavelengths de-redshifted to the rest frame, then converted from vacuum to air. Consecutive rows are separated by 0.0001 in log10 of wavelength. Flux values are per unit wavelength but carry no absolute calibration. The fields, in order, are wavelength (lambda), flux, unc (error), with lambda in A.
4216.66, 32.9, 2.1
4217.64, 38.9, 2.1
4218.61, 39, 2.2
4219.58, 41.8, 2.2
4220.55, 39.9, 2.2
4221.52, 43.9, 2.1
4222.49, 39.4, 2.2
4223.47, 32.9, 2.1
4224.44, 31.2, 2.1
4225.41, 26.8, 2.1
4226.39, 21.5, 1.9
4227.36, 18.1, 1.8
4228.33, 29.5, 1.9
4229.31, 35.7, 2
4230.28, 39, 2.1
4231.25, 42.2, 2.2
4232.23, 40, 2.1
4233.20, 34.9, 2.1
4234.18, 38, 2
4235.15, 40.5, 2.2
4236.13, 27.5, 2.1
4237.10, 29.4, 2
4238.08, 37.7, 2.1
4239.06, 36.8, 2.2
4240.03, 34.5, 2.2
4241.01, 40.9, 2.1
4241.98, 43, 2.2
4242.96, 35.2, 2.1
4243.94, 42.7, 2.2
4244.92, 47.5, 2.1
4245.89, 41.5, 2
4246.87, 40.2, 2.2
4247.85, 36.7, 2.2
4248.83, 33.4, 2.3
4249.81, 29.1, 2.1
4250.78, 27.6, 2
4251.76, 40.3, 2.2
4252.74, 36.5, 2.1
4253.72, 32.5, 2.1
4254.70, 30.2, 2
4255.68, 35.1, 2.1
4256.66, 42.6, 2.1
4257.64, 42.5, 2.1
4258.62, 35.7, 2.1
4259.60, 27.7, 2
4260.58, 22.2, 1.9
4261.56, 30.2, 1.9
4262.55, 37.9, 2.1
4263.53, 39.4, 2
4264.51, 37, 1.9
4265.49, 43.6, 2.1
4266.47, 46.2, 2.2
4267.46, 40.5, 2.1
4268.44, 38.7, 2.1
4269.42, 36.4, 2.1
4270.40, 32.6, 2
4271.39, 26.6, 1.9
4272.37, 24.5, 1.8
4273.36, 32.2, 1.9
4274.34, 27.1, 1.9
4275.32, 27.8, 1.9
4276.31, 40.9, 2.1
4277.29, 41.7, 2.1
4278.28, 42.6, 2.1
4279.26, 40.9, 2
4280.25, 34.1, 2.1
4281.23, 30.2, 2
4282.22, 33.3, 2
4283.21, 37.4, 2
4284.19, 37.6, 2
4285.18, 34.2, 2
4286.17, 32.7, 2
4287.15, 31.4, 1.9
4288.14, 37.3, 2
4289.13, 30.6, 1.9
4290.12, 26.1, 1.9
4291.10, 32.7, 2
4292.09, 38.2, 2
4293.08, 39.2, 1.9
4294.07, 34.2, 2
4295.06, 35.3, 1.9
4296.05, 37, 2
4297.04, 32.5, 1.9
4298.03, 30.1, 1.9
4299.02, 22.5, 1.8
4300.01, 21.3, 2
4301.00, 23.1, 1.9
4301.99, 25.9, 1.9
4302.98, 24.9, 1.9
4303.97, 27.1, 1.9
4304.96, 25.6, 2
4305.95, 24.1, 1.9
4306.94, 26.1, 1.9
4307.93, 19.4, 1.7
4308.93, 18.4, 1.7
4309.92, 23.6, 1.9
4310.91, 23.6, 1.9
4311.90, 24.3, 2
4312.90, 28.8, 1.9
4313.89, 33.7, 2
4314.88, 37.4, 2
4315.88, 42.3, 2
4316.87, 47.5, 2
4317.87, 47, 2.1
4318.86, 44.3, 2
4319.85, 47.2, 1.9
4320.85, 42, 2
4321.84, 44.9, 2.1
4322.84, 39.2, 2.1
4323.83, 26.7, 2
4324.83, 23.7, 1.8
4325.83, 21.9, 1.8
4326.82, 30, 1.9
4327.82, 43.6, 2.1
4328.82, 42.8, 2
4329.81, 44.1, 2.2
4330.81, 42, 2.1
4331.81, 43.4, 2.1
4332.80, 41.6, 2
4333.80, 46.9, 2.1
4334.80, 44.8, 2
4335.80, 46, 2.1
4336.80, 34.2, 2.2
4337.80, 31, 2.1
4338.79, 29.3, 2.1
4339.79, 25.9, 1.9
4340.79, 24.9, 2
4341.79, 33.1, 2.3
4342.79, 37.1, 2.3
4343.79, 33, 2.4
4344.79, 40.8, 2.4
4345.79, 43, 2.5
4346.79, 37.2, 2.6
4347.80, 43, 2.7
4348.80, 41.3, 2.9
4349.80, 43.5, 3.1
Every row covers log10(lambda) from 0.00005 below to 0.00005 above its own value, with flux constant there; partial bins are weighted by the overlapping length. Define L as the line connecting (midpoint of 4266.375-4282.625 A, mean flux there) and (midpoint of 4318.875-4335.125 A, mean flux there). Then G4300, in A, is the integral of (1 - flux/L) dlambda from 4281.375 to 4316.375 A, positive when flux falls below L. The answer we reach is 6.4 A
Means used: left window 34.8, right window 39.1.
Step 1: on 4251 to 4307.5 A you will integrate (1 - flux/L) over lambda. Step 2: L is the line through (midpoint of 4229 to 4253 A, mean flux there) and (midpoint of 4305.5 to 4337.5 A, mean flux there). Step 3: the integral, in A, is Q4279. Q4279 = 5.19 A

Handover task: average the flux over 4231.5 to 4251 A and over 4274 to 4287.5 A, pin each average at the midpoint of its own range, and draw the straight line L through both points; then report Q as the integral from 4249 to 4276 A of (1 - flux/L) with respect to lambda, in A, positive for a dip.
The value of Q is 1.41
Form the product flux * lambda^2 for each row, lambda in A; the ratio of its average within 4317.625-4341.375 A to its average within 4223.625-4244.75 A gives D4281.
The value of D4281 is 1.14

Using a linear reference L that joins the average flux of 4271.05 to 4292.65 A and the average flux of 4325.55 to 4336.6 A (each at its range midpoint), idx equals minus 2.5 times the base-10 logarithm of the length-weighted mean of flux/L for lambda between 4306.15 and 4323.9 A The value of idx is 0.13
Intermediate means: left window 33.7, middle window 34.3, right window 40.8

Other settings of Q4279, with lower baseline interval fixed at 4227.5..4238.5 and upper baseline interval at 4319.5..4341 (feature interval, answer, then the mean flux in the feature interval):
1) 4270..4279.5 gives 0.68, 33.5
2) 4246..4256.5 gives 0.28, 34.7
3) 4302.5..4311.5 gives 3.21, 23.7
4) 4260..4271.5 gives -0.08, 36.2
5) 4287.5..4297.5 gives 0.60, 34.3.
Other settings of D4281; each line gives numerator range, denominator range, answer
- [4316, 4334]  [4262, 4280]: 1.12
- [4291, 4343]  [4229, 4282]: 0.96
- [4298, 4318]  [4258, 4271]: 0.80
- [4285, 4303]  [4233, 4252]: 0.86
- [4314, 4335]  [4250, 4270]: 1.14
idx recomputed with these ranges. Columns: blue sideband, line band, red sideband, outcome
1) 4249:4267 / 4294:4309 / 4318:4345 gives 0.34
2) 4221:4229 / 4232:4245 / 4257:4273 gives -0.17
